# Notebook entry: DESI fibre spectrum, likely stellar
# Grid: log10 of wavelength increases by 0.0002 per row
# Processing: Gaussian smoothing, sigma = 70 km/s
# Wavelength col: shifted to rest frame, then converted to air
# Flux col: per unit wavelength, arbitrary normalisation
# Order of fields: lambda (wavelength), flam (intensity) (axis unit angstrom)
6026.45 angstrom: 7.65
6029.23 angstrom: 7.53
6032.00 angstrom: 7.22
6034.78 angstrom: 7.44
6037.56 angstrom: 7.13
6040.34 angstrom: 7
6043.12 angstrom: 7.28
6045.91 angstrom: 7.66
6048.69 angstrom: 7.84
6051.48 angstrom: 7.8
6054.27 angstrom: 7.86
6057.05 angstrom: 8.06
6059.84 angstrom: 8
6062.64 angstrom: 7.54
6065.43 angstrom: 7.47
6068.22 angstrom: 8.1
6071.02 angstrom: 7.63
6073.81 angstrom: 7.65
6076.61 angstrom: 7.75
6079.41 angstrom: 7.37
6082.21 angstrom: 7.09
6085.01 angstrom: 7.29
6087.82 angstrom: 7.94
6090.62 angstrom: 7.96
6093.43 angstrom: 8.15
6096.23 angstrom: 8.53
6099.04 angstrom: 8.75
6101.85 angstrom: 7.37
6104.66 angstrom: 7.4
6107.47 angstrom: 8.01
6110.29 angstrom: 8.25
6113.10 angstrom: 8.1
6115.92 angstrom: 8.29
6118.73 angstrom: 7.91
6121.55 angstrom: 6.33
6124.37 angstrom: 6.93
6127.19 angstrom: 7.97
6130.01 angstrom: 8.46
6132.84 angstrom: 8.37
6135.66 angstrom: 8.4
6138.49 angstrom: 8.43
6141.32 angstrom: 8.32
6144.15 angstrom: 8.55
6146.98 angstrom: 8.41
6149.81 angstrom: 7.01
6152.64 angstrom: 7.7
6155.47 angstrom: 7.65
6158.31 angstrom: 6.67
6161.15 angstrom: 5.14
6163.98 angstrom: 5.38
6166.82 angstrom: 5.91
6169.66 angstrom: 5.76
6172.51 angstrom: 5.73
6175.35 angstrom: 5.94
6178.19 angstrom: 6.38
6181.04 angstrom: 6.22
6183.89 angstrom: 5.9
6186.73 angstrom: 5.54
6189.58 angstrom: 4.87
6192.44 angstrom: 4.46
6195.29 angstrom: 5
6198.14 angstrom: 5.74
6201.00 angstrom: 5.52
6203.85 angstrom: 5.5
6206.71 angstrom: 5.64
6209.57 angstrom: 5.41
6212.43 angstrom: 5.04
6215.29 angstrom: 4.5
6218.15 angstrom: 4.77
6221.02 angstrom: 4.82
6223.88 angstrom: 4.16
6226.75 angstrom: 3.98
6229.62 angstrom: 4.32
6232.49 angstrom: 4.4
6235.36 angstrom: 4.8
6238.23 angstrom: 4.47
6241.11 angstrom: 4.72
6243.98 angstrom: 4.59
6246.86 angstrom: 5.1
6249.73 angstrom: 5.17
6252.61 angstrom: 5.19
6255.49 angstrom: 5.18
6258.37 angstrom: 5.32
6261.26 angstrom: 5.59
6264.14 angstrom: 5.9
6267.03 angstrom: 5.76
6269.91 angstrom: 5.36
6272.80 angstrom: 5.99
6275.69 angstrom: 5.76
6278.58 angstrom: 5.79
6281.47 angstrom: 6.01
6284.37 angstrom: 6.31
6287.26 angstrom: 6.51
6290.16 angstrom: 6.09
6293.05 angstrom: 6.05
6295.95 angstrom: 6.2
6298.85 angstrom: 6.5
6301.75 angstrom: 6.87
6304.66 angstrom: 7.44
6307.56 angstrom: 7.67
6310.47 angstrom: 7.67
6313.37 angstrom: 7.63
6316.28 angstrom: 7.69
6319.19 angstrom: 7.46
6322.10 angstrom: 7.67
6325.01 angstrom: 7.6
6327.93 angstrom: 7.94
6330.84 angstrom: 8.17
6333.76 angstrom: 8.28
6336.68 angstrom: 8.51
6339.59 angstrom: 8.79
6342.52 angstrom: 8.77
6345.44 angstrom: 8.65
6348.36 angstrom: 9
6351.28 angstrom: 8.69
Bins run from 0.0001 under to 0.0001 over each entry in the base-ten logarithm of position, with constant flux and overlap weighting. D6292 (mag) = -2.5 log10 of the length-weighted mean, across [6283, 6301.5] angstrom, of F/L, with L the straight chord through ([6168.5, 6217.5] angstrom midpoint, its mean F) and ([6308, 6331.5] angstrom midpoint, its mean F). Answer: 0.15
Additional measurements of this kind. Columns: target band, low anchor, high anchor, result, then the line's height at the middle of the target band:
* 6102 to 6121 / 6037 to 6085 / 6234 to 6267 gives -0.14 mag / 6.94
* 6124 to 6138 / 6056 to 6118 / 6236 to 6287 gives -0.13 mag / 7.24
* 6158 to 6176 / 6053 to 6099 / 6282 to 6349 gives 0.32 mag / 7.69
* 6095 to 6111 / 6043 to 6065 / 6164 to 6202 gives -0.16 mag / 6.95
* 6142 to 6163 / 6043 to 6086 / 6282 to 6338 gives 0.03 mag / 7.52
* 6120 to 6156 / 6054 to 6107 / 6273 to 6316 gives -0.06 mag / 7.47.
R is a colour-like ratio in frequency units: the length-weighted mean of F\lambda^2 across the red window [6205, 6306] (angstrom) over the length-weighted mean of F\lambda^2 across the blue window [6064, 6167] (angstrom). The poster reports 0.74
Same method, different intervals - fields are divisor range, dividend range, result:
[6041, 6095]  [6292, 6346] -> 1.08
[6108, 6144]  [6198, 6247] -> 0.62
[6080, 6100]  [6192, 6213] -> 0.70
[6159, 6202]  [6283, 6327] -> 1.31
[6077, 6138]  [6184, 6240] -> 0.65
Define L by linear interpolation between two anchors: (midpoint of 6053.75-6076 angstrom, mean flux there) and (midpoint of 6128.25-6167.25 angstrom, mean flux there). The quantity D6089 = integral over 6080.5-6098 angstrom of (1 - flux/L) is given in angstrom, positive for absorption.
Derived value -0.3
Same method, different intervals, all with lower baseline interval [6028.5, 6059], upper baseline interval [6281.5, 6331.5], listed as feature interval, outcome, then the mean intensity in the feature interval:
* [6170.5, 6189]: 3.6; 5.9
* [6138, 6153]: -1.4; 8.07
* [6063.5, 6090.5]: -0.4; 7.61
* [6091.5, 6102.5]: -1.2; 8.25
